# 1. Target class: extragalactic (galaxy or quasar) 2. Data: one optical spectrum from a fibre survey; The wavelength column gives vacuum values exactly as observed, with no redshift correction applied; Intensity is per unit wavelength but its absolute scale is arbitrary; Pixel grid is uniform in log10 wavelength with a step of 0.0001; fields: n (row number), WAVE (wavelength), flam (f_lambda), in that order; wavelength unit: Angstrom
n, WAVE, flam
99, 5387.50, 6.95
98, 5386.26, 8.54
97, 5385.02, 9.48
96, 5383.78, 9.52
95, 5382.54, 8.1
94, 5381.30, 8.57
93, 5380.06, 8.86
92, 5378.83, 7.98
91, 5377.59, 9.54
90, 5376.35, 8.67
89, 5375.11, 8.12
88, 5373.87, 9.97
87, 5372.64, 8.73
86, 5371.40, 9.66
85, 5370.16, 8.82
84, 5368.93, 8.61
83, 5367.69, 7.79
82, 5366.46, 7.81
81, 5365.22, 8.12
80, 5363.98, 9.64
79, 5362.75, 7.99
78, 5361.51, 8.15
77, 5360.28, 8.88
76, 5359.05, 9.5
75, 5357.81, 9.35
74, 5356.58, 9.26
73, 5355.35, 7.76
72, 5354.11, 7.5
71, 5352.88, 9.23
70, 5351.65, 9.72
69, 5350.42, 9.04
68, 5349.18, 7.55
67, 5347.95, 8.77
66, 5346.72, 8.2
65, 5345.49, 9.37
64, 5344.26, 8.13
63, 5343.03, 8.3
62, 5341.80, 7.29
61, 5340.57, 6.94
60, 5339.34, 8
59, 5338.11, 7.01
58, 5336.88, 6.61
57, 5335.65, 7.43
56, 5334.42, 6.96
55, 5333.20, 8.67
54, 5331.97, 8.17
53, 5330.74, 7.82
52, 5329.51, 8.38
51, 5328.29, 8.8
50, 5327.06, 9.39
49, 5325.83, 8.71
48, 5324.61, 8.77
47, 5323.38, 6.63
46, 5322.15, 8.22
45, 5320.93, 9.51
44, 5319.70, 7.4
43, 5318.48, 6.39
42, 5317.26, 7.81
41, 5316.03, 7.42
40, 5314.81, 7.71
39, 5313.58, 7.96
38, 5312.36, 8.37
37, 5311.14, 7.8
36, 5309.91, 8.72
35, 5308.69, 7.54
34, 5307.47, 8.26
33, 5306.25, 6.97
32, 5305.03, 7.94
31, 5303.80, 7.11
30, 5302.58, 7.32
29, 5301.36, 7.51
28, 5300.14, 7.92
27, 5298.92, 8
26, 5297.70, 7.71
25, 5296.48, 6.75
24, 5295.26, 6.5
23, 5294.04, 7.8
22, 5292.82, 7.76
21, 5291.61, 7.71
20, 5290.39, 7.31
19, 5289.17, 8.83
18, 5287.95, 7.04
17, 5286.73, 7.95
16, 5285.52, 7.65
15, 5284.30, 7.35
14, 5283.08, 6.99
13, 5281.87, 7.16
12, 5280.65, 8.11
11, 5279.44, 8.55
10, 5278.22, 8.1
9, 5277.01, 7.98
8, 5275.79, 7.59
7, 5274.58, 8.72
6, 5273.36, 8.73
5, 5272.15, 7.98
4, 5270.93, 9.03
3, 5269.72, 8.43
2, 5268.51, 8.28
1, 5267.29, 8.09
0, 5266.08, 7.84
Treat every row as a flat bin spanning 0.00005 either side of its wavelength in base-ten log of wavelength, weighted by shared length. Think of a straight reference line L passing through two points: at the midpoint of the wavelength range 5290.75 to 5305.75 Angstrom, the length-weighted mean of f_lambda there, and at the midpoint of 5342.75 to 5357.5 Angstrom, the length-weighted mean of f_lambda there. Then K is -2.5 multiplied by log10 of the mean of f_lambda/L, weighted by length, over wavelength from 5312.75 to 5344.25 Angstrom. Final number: 0.04 mag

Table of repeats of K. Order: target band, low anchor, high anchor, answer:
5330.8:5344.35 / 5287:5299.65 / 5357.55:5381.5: 0.090 mag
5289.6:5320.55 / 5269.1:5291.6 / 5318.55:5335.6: 0.065 mag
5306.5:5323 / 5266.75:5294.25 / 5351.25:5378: 0.052 mag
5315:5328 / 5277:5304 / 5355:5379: 0.006 mag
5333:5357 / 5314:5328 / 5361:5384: 0.032 mag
